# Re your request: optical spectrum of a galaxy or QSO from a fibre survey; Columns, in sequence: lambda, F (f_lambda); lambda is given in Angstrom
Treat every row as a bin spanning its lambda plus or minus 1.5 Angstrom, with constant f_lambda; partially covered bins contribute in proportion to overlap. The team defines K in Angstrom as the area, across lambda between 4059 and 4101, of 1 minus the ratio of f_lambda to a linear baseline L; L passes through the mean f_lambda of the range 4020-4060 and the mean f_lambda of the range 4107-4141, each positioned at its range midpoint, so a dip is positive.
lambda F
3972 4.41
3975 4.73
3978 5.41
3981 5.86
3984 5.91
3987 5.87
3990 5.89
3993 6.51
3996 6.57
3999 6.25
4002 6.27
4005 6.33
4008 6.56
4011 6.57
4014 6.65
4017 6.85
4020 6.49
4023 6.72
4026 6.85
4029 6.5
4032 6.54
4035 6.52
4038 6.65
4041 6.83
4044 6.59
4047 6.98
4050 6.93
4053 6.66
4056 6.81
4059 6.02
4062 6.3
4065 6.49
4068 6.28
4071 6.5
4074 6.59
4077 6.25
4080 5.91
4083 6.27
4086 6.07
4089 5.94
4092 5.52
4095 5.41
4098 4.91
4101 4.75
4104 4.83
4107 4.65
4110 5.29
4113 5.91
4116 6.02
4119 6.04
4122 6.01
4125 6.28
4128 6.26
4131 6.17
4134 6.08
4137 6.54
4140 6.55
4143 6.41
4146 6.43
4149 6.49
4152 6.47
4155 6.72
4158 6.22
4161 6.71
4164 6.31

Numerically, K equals 2.5 Angstrom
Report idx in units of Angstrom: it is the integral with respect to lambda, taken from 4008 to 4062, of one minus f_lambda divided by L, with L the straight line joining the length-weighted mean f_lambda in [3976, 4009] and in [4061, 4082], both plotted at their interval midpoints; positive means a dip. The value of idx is -3.6 Angstrom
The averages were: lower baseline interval 6.1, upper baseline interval 6.33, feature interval 6.64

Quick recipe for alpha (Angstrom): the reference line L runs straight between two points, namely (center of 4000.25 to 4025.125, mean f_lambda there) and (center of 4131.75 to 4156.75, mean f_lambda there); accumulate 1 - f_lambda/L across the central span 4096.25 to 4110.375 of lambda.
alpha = 3.5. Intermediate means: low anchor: 6.56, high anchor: 6.45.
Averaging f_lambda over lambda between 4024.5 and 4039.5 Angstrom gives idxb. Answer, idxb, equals 6.61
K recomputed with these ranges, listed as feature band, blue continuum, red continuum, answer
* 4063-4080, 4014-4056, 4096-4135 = -0.44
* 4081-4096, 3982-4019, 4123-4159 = 1.20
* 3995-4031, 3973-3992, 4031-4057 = -2.30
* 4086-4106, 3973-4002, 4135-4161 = 3.22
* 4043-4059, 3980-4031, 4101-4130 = -1.67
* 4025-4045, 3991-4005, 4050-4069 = -0.63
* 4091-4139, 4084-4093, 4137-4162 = 3.76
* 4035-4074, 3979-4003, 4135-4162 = -1.94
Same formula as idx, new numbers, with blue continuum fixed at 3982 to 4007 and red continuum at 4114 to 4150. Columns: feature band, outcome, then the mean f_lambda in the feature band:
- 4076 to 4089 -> 0.3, 6.1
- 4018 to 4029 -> -0.8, 6.67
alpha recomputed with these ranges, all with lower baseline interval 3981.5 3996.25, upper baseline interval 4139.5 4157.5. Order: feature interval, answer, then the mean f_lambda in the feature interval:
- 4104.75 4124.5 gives 2.3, 5.65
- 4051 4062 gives -0.4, 6.49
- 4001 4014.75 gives -0.7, 6.47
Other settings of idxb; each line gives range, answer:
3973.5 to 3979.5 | 5.07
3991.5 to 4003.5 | 6.4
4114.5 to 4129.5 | 6.12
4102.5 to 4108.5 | 4.74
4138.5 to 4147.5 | 6.46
